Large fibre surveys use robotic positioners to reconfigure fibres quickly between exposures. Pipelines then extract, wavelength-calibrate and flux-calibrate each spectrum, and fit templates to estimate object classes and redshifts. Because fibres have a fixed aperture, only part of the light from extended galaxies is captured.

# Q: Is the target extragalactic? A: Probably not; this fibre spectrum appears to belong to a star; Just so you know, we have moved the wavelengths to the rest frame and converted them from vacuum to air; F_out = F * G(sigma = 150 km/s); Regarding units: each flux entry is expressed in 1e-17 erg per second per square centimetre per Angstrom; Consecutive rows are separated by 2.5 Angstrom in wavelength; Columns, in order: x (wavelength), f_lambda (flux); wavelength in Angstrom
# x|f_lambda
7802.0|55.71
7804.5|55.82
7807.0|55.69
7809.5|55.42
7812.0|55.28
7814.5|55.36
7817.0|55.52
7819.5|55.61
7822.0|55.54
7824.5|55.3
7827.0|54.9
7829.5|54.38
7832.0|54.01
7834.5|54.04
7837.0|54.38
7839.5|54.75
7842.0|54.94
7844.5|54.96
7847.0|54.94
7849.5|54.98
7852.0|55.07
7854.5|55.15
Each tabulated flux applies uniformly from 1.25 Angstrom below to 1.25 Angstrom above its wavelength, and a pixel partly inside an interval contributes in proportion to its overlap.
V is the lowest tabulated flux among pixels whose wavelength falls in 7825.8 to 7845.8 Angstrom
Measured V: 54.01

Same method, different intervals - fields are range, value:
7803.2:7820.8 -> 55.28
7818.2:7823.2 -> 55.54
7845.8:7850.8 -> 54.94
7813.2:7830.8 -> 54.38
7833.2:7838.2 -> 54.04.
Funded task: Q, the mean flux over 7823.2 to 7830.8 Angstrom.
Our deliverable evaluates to 54.9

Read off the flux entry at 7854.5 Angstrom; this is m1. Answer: 55.15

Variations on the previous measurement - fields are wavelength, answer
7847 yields 54.94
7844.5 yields 54.96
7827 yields 54.9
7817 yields 55.52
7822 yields 55.54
